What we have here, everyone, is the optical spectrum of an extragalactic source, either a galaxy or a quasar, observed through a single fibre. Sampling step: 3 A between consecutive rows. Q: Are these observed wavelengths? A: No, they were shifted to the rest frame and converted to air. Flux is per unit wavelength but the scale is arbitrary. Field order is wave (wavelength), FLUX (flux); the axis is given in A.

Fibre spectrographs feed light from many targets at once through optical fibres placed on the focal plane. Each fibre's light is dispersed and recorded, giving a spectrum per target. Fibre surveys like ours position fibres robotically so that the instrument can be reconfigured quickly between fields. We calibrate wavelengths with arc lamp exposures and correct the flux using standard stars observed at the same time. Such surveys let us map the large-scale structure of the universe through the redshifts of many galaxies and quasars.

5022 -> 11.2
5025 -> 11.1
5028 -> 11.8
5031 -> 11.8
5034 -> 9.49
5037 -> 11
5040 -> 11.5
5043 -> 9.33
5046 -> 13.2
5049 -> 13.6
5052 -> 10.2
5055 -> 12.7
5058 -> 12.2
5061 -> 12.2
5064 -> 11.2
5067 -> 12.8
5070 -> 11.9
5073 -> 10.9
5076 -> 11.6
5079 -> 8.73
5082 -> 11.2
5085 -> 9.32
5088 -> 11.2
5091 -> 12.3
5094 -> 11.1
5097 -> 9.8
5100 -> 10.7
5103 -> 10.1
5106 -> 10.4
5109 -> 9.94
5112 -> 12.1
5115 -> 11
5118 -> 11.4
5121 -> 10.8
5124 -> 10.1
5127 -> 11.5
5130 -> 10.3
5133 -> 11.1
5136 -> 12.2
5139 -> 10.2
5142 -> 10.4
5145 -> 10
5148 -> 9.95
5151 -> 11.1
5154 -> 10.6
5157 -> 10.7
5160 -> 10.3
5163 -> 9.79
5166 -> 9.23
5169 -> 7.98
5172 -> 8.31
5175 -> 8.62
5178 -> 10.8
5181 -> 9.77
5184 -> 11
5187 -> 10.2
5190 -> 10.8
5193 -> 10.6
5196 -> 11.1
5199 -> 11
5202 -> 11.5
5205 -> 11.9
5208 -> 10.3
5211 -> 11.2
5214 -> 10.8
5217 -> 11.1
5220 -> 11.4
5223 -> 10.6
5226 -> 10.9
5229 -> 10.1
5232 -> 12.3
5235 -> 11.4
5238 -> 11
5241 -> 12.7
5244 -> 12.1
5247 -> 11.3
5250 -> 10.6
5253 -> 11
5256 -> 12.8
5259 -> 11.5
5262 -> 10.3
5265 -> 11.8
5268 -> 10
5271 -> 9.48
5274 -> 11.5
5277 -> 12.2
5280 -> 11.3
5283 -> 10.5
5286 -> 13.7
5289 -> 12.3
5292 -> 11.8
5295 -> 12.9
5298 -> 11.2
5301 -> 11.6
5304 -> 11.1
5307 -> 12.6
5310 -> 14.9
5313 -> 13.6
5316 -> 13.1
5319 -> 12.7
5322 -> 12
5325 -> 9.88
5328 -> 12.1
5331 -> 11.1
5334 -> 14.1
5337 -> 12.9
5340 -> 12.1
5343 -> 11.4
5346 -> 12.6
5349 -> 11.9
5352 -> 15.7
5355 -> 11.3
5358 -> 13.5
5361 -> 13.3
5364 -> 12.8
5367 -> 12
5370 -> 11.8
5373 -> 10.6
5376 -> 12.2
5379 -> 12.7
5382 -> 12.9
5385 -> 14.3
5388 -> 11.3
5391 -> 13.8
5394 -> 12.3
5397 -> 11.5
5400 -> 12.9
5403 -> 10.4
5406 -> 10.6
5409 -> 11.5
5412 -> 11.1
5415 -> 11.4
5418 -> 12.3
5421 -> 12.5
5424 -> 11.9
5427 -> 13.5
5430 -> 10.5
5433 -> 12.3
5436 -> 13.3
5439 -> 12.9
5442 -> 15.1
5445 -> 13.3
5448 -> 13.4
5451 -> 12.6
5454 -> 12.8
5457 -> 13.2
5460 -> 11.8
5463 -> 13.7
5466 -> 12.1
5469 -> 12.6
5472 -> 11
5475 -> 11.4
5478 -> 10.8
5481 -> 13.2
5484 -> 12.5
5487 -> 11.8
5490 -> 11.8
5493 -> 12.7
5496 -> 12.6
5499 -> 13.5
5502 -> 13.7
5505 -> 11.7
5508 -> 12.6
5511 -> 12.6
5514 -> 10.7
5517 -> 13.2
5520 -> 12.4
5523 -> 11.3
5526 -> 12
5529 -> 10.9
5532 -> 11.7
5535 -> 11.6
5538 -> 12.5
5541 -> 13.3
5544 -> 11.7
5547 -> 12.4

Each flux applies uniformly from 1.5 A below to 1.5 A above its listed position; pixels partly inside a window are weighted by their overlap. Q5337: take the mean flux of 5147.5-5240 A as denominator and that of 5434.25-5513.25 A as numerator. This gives 1.20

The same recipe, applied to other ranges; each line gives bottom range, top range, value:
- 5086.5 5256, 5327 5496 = 1.15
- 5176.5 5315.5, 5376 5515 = 1.08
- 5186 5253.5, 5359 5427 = 1.09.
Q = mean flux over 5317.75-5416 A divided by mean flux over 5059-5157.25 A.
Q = 1.12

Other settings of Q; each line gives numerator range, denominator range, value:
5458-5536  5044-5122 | 1.08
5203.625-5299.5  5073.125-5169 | 1.07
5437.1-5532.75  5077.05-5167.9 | 1.18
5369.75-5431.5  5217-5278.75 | 1.07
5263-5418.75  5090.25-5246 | 1.13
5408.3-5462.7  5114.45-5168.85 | 1.19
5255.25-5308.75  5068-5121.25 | 1.07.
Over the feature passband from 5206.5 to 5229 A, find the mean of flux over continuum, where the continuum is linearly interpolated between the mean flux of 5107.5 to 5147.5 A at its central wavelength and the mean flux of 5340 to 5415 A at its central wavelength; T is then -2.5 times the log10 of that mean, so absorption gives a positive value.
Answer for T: 0.05 mag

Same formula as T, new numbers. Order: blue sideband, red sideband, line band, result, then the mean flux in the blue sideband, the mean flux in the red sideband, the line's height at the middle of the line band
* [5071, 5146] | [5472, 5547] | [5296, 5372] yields -0.082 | 10.7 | 12.2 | 11.5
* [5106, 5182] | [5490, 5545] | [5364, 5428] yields -0.041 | 10.3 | 12.3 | 11.6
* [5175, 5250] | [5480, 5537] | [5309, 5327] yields -0.106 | 11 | 12.2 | 11.5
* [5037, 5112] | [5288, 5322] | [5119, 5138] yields 0.049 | 11.2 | 12.5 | 11.5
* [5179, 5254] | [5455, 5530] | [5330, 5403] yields -0.072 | 11.1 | 12.2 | 11.7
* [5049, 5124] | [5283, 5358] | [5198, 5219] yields 0.063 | 11.1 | 12.4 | 11.8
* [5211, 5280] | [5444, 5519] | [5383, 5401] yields -0.062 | 11.2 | 12.4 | 12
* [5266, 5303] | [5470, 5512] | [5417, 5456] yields -0.063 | 11.5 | 12.3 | 12.1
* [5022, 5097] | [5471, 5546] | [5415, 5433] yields -0.010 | 11.3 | 12.1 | 12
